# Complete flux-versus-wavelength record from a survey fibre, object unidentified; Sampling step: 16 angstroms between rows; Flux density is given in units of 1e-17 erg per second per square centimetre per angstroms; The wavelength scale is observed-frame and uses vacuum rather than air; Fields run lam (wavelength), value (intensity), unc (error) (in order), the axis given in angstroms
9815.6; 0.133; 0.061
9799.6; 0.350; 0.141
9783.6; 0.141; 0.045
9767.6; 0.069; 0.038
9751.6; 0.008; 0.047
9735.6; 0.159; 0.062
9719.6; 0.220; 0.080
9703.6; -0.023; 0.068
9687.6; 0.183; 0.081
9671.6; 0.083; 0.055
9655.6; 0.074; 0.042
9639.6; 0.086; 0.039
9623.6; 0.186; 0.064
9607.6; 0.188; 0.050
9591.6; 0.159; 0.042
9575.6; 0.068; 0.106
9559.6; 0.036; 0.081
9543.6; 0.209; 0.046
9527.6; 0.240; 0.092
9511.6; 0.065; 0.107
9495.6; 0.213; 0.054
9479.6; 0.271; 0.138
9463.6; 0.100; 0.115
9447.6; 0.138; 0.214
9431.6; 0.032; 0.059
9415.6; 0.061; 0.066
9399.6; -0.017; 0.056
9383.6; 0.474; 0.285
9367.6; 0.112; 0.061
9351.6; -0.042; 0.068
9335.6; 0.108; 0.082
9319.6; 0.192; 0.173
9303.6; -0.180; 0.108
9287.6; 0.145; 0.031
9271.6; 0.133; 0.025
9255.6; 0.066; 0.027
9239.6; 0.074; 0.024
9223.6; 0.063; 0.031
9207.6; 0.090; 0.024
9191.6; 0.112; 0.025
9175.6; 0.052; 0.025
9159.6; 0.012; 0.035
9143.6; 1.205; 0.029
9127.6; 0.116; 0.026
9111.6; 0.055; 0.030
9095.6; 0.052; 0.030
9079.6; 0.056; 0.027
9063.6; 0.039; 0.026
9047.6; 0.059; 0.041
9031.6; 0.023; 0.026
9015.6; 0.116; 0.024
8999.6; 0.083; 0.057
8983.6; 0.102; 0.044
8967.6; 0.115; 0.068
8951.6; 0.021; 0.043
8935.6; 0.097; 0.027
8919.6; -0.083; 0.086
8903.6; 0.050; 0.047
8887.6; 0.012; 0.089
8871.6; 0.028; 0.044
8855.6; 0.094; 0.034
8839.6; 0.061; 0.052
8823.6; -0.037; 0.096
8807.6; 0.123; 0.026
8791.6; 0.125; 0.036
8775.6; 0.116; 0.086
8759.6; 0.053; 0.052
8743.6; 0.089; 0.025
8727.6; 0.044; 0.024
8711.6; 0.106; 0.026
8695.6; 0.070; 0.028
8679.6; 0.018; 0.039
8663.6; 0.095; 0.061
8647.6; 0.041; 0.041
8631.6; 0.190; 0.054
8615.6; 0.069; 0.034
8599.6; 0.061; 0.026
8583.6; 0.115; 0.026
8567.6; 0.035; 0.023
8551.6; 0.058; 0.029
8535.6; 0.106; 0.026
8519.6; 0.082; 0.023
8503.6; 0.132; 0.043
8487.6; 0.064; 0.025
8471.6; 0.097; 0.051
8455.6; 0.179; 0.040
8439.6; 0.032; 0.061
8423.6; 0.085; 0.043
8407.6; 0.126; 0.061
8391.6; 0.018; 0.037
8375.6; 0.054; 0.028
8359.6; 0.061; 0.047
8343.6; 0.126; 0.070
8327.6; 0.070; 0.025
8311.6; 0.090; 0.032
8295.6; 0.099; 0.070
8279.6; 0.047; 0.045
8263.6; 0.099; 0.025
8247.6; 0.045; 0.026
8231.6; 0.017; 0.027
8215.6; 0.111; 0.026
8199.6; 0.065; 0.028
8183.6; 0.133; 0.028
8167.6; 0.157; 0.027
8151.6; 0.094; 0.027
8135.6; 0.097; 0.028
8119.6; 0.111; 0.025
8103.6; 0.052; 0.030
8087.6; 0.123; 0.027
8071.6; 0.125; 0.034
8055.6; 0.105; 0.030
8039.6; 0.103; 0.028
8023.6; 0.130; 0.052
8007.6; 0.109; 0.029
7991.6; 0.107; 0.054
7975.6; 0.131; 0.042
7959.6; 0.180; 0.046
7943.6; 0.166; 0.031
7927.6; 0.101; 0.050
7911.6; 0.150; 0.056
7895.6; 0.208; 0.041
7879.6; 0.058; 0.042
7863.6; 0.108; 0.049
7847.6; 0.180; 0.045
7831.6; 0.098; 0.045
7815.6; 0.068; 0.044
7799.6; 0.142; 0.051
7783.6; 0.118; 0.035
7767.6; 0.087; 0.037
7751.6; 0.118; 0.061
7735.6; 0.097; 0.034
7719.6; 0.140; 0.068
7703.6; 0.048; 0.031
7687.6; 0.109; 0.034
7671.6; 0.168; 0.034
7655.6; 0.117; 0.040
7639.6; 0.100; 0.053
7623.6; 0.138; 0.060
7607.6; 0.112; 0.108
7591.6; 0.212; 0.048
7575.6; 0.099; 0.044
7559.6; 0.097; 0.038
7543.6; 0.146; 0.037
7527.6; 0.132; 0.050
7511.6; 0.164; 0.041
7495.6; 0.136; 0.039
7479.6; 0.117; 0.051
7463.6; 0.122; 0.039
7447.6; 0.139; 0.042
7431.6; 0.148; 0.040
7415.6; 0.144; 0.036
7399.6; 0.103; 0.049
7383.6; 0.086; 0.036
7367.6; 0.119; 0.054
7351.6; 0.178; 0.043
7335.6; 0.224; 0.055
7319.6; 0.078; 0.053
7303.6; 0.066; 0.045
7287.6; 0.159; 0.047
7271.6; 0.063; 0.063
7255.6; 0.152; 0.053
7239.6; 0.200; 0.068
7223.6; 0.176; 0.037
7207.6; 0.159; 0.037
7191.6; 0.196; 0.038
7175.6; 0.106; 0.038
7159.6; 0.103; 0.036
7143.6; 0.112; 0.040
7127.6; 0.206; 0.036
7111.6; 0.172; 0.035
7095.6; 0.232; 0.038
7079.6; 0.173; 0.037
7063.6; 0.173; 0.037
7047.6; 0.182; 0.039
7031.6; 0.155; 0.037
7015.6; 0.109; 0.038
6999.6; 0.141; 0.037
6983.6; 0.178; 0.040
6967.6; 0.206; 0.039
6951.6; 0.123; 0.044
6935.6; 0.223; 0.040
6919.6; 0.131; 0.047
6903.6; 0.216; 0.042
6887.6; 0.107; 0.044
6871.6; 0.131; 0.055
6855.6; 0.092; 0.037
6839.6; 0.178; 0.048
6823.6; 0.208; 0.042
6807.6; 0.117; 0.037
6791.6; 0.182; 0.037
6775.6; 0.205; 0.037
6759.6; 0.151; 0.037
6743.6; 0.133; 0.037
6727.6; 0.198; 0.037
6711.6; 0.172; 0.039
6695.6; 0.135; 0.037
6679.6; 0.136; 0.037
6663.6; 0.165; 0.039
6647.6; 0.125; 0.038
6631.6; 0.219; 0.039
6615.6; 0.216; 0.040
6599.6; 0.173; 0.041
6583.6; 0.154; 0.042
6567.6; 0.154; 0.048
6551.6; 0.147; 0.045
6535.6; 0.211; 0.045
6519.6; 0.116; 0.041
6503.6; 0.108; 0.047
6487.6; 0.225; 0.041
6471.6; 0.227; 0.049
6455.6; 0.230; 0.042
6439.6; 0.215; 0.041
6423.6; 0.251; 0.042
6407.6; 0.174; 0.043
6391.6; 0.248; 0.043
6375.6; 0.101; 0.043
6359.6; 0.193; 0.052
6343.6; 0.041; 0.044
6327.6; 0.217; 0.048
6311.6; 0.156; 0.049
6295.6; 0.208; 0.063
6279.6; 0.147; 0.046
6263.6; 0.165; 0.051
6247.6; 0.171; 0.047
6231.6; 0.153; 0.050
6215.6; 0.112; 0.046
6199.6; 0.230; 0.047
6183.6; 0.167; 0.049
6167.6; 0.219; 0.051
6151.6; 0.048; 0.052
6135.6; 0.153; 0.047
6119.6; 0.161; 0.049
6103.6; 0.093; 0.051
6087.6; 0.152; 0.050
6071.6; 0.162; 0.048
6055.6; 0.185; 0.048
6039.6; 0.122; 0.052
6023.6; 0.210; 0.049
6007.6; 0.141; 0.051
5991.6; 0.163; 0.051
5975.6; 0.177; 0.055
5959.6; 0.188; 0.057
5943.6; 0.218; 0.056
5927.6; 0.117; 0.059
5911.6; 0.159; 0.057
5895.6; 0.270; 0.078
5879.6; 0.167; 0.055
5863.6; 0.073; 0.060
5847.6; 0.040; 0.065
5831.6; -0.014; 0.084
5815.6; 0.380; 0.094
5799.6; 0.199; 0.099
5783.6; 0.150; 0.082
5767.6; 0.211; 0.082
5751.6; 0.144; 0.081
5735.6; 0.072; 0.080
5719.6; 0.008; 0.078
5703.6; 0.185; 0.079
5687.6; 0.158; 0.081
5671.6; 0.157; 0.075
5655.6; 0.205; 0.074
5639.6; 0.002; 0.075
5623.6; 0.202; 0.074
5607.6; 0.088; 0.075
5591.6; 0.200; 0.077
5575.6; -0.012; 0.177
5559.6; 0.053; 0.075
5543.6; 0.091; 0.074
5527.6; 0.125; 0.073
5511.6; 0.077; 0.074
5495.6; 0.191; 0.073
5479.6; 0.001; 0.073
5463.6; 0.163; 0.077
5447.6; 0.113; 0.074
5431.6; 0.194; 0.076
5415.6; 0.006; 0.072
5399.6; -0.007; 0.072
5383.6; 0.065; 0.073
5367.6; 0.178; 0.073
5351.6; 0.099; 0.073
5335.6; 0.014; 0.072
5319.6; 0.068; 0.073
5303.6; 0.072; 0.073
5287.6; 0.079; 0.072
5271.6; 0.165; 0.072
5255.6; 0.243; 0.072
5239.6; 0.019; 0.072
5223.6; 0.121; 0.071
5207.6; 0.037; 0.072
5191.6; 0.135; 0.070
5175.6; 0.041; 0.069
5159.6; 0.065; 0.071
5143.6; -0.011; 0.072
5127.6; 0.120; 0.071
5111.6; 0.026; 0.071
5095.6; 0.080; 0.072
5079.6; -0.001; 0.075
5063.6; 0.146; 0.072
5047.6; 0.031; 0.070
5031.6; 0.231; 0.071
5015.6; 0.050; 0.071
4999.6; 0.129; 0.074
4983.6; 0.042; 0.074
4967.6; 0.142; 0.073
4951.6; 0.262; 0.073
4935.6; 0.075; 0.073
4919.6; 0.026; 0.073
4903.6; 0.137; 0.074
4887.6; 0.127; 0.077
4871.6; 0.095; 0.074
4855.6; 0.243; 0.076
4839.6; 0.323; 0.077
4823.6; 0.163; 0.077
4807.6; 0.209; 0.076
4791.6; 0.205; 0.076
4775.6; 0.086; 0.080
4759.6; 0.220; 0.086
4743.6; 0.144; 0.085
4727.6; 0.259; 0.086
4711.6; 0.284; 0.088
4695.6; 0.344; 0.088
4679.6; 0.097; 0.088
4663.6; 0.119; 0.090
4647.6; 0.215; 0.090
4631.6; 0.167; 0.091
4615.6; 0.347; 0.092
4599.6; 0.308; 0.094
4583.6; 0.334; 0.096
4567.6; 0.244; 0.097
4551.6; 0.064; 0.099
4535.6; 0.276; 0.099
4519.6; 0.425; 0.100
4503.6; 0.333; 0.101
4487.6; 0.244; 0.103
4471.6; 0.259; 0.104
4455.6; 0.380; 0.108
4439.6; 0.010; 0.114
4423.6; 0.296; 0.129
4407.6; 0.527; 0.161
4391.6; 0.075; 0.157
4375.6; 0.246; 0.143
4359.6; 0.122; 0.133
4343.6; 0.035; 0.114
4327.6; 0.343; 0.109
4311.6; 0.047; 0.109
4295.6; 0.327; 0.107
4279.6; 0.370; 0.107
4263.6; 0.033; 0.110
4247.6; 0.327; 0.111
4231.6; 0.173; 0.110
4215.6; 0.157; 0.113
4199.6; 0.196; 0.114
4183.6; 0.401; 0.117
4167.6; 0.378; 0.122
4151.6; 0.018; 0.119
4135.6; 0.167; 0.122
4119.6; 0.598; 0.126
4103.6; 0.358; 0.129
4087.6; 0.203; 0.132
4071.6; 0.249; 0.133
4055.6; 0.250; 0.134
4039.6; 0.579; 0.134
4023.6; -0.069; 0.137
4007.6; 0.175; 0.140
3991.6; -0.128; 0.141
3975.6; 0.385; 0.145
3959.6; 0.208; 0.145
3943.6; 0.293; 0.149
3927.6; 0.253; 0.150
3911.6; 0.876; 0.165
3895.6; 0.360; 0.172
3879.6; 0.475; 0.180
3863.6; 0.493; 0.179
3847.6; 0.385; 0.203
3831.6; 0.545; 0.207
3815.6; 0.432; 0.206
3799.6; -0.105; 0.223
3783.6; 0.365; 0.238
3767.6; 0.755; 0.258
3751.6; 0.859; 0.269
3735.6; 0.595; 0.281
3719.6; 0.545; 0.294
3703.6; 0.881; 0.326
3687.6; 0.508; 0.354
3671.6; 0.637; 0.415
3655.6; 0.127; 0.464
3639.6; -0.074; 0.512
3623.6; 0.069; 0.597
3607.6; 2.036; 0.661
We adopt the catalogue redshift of 1.45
